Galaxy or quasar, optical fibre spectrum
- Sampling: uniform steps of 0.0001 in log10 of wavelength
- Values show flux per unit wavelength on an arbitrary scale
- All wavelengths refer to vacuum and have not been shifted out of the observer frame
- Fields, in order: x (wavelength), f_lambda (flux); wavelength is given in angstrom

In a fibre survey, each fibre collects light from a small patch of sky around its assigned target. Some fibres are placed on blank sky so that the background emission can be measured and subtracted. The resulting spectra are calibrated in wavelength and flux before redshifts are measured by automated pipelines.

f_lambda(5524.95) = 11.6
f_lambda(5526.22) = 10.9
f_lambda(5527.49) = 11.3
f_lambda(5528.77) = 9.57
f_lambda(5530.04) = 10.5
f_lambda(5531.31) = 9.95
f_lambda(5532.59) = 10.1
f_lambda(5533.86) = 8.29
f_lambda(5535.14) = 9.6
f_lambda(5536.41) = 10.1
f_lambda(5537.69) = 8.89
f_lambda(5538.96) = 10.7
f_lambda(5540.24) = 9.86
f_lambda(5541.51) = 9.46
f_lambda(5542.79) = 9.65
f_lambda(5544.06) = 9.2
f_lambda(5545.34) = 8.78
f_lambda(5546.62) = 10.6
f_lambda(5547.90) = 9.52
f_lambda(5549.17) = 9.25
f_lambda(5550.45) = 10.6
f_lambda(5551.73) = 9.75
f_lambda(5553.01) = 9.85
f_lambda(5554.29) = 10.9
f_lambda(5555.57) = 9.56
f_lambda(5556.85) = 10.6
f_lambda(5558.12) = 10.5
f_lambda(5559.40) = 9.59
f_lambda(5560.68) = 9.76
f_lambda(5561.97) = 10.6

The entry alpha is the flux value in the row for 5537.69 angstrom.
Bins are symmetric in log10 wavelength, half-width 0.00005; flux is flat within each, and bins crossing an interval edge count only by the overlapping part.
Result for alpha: 8.89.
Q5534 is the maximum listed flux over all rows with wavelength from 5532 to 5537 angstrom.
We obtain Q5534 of 10.1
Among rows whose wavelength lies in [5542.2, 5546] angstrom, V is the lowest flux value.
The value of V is 8.78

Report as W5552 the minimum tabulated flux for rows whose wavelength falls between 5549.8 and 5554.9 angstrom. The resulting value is 9.75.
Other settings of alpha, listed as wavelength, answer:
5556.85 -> 10.6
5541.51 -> 9.46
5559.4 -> 9.59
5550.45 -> 10.6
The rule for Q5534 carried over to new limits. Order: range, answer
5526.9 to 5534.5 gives 11.3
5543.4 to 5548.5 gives 10.6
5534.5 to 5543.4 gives 10.7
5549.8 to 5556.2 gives 10.9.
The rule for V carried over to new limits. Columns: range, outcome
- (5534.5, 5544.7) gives 8.89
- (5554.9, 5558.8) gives 9.56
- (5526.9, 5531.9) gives 9.57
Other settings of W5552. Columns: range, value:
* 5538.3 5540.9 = 9.86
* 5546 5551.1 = 9.25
